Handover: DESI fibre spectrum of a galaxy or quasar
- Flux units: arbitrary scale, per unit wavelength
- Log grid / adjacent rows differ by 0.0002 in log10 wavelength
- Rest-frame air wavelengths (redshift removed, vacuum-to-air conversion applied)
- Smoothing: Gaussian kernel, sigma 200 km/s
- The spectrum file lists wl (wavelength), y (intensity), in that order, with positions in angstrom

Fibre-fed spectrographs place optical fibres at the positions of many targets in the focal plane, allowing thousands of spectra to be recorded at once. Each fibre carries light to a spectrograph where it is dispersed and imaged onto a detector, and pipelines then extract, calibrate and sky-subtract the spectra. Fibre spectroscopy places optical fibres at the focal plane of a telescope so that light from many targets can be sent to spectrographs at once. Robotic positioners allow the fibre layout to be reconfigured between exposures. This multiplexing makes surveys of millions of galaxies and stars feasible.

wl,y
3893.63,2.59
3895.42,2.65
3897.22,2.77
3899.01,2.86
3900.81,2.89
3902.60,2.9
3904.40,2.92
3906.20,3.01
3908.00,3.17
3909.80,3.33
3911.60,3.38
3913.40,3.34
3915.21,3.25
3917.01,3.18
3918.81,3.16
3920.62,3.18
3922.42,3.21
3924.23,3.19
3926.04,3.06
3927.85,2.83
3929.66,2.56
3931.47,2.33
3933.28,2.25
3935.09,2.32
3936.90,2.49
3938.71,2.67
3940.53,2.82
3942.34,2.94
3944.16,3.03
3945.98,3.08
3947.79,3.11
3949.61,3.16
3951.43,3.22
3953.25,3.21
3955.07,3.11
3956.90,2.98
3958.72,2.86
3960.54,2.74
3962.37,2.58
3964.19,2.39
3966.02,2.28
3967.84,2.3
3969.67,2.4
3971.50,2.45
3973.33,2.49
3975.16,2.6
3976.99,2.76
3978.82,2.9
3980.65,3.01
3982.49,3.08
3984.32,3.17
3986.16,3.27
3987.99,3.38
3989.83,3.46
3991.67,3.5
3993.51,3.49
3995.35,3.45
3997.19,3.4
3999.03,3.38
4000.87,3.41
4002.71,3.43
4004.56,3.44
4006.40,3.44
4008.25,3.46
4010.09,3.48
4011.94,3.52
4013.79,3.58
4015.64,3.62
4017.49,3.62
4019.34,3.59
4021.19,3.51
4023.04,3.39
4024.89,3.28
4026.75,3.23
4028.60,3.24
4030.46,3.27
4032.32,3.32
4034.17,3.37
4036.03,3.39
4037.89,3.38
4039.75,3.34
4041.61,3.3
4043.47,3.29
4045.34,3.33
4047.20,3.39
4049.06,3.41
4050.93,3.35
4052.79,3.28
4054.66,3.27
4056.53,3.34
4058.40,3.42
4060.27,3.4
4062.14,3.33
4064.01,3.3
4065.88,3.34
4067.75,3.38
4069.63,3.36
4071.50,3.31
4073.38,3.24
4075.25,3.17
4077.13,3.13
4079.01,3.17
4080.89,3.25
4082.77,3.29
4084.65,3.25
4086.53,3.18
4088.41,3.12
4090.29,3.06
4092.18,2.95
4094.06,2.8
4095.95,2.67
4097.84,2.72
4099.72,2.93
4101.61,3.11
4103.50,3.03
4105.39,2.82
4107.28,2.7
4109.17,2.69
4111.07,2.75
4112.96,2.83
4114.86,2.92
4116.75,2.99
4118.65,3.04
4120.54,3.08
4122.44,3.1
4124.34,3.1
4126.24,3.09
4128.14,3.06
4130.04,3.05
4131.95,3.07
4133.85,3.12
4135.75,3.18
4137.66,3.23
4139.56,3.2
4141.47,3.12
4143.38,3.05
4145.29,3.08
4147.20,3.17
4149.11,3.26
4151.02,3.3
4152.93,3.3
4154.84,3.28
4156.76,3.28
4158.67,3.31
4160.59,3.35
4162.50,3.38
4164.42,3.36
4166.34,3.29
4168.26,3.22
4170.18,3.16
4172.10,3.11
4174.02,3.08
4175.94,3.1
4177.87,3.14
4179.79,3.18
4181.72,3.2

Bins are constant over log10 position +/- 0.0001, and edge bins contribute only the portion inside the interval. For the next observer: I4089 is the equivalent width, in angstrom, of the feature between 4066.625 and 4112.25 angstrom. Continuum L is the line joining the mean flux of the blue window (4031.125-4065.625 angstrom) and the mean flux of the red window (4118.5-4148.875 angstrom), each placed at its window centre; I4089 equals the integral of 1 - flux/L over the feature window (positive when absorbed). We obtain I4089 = 2.7 angstrom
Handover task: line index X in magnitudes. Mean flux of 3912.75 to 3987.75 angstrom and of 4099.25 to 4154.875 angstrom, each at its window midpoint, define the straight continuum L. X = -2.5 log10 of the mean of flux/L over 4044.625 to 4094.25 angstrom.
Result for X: -0.094 mag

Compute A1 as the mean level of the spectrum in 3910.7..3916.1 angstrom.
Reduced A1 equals 3.32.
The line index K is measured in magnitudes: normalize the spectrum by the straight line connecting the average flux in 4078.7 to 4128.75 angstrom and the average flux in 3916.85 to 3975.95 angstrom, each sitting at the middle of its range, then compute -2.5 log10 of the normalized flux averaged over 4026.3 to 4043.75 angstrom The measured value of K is -0.15 mag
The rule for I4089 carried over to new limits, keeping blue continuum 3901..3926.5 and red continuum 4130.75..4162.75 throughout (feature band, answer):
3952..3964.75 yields 1.2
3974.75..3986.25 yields 0.8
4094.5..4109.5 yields 1.7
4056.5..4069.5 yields -0.7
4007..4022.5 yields -1.8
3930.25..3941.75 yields 2.4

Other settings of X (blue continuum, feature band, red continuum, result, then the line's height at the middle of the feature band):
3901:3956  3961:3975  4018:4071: 0.265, 3.11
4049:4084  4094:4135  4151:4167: 0.127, 3.31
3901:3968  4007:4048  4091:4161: -0.146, 2.98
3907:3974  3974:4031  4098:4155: -0.140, 2.93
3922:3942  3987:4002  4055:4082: -0.158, 2.97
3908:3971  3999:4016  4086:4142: -0.188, 2.92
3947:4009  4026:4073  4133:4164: -0.072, 3.12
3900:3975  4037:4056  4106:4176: -0.114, 3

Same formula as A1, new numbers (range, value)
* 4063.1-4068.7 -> 3.34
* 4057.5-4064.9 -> 3.36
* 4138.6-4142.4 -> 3.16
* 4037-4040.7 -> 3.36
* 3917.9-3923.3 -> 3.19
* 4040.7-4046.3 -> 3.31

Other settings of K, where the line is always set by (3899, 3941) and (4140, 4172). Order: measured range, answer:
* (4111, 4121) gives 0.085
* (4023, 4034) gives -0.073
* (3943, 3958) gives -0.048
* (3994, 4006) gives -0.130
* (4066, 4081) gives -0.042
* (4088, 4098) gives 0.098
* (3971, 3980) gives 0.131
